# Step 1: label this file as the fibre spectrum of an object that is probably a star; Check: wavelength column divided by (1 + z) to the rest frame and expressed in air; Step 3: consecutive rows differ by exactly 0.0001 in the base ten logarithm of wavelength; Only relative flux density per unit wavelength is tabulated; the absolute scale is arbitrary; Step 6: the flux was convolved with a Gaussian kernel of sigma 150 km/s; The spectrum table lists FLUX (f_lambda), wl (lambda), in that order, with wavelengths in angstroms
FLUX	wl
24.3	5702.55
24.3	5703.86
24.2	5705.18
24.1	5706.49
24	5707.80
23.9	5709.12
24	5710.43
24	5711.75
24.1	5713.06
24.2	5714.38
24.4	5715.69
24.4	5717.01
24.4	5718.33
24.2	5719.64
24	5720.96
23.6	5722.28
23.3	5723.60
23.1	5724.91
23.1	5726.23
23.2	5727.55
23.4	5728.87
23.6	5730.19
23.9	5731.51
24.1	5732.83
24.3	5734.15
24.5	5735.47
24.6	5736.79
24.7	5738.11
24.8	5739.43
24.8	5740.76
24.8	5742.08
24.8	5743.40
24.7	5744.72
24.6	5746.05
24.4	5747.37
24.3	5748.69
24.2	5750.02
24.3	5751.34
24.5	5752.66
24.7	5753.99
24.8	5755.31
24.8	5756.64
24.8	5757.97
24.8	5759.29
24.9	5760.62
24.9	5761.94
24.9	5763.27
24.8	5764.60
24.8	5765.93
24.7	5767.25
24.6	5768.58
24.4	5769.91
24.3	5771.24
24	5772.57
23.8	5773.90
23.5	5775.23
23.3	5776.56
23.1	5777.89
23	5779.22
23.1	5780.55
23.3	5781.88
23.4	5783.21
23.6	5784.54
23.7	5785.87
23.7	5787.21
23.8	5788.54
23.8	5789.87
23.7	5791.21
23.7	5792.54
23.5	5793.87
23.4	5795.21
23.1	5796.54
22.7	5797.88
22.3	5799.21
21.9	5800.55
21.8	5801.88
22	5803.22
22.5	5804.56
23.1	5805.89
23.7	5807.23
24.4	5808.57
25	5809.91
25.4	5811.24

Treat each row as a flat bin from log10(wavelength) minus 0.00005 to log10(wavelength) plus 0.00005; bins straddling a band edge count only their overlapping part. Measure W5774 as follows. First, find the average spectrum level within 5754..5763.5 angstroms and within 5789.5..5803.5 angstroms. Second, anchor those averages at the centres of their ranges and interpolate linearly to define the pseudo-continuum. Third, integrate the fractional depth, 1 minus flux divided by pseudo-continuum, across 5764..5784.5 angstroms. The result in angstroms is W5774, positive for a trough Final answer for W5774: 0.2 angstroms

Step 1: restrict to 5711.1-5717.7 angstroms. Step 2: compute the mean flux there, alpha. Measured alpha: 24.2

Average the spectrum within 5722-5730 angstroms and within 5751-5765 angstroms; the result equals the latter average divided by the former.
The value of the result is 1.1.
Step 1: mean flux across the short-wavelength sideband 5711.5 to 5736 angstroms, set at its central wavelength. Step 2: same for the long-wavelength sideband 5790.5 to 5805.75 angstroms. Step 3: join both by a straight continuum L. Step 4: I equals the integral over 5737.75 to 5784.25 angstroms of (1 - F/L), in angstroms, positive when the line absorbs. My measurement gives -2.0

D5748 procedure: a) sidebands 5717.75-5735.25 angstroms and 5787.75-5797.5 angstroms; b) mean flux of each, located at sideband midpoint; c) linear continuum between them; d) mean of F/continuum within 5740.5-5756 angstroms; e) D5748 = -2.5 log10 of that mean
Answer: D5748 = -0.04 mag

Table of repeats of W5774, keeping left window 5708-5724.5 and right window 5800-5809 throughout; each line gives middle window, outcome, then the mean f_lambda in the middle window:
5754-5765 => -0.7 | 24.8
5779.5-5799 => -0.4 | 23.4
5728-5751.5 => -0.7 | 24.4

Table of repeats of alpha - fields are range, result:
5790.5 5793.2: 23.7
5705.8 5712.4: 24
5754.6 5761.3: 24.8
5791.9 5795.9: 23.5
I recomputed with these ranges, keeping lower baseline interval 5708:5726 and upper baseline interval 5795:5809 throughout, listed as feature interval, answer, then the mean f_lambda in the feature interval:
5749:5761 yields -0.6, 24.6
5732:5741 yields -0.3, 24.5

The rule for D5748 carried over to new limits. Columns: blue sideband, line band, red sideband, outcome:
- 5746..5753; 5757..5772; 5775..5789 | -0.03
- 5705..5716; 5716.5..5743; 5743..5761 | 0.01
